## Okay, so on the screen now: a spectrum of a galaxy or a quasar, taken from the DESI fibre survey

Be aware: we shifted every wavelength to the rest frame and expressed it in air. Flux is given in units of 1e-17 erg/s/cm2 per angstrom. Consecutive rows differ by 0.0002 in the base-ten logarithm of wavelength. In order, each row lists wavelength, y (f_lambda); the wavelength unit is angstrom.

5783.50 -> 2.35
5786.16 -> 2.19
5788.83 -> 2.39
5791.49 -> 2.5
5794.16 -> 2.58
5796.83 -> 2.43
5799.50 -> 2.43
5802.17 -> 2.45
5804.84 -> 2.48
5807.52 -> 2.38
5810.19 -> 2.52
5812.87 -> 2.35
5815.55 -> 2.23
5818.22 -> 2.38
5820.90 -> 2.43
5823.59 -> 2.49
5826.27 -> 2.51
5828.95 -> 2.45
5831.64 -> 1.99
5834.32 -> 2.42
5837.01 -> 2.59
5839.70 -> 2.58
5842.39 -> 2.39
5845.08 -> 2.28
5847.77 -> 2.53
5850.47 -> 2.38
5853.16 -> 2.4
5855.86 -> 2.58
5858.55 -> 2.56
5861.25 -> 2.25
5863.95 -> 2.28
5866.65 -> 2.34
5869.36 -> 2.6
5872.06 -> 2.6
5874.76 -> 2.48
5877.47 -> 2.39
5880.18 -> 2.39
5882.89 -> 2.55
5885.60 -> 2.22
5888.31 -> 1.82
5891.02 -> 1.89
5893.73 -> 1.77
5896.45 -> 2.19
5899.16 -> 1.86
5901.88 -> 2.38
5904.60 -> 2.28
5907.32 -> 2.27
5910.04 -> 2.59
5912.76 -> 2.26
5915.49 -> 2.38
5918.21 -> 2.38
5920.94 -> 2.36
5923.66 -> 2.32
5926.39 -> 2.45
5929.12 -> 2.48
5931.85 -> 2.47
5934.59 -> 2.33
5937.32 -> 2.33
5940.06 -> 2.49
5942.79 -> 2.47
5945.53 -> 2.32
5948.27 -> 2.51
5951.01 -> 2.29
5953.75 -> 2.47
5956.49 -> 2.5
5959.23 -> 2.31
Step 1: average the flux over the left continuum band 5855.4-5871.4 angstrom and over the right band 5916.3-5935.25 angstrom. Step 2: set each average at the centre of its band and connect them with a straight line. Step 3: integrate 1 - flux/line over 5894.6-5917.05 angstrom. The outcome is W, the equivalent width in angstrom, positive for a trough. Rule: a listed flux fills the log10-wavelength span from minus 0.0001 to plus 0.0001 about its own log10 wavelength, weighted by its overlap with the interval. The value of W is 1.35 angstrom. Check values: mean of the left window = 2.43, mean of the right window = 2.4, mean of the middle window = 2.27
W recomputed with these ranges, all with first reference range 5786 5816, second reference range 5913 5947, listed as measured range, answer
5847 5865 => -0.10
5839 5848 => -0.04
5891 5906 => 2.02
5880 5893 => 1.46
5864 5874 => -0.30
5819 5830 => -0.21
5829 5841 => 0.08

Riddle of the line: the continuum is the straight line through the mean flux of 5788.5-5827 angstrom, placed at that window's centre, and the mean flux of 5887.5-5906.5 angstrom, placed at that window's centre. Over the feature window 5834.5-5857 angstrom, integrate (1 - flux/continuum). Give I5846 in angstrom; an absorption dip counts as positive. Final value -1.9 angstrom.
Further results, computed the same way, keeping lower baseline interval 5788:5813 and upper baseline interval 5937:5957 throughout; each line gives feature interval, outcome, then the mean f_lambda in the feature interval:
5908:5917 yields 0.12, 2.4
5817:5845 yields 0.38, 2.42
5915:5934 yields 0.20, 2.4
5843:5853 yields 0.20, 2.4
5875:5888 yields 0.48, 2.35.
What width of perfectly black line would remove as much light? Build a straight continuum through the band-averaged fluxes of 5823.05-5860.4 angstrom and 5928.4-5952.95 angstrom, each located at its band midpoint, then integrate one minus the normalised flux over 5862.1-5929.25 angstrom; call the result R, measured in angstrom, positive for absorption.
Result 3.44 angstrom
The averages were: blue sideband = 2.44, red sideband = 2.41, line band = 2.3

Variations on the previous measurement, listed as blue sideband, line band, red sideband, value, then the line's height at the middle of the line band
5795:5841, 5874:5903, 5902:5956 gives 2.8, 2.4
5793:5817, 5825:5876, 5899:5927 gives -0.9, 2.39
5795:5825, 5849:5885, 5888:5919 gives -2.7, 2.27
